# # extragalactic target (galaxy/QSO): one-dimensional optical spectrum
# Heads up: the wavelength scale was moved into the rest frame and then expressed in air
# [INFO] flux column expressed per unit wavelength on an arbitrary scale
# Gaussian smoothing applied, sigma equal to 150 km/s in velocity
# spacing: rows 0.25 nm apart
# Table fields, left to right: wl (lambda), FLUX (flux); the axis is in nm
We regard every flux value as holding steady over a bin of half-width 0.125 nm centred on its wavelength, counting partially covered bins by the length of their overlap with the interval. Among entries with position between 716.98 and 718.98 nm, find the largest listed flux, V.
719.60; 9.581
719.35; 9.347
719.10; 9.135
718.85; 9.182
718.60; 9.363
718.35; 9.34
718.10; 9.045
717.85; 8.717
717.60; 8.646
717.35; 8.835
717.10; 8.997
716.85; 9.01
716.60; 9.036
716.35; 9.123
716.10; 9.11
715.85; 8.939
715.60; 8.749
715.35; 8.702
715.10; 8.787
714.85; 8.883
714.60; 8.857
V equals 9.363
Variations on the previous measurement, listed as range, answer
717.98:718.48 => 9.34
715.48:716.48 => 9.123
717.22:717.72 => 8.835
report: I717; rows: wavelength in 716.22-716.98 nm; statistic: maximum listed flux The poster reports 9.123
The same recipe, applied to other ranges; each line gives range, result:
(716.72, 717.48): 9.01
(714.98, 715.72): 8.787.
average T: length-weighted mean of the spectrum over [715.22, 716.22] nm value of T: 8.87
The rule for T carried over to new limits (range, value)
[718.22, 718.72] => 9.35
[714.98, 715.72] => 8.75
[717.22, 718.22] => 8.81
